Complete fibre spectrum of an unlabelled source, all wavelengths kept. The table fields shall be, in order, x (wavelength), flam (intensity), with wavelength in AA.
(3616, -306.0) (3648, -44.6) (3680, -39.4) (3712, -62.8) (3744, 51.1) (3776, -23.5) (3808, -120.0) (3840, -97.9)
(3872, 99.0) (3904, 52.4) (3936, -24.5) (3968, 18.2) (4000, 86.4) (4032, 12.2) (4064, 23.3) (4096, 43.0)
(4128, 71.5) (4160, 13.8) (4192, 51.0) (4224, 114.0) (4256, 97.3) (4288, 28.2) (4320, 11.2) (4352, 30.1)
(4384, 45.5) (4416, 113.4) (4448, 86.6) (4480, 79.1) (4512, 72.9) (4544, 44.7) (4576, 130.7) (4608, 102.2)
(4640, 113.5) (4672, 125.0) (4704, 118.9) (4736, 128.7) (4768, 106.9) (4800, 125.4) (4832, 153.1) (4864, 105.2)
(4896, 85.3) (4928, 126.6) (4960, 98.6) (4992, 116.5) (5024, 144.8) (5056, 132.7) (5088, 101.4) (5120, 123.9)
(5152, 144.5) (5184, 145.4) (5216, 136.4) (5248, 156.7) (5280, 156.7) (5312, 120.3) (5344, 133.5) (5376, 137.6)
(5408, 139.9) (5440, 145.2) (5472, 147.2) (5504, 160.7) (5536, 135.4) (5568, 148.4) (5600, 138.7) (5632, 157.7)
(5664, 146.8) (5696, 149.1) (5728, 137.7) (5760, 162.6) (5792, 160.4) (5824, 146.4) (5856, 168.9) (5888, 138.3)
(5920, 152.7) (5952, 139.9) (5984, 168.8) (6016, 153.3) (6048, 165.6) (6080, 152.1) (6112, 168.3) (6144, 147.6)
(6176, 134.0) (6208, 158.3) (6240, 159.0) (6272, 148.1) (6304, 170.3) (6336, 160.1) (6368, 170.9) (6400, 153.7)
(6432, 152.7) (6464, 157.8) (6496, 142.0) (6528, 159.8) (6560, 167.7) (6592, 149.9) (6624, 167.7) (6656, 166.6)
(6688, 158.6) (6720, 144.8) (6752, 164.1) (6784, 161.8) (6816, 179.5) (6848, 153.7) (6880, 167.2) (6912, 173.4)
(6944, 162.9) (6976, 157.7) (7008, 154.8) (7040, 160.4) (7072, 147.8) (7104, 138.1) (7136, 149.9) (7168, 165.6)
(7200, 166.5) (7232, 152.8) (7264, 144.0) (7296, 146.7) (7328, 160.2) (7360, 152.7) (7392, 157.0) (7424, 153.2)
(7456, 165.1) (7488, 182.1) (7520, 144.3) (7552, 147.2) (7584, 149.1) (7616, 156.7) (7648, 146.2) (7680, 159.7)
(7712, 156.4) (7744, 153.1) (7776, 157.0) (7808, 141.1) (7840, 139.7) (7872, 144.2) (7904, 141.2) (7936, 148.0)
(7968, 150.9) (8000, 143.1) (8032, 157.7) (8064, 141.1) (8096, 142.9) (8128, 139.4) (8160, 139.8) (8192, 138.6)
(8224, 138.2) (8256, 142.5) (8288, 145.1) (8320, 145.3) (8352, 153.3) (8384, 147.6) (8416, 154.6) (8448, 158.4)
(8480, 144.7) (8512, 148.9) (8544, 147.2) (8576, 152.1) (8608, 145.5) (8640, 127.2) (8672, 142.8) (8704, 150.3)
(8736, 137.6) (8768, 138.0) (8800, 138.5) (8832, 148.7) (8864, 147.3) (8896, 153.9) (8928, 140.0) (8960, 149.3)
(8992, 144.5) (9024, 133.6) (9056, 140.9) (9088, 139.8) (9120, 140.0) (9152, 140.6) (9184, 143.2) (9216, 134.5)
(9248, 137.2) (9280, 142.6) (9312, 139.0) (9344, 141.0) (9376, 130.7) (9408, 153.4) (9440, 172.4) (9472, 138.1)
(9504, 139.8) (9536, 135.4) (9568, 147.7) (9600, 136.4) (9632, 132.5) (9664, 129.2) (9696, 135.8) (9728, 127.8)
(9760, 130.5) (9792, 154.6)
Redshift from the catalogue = 0.139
